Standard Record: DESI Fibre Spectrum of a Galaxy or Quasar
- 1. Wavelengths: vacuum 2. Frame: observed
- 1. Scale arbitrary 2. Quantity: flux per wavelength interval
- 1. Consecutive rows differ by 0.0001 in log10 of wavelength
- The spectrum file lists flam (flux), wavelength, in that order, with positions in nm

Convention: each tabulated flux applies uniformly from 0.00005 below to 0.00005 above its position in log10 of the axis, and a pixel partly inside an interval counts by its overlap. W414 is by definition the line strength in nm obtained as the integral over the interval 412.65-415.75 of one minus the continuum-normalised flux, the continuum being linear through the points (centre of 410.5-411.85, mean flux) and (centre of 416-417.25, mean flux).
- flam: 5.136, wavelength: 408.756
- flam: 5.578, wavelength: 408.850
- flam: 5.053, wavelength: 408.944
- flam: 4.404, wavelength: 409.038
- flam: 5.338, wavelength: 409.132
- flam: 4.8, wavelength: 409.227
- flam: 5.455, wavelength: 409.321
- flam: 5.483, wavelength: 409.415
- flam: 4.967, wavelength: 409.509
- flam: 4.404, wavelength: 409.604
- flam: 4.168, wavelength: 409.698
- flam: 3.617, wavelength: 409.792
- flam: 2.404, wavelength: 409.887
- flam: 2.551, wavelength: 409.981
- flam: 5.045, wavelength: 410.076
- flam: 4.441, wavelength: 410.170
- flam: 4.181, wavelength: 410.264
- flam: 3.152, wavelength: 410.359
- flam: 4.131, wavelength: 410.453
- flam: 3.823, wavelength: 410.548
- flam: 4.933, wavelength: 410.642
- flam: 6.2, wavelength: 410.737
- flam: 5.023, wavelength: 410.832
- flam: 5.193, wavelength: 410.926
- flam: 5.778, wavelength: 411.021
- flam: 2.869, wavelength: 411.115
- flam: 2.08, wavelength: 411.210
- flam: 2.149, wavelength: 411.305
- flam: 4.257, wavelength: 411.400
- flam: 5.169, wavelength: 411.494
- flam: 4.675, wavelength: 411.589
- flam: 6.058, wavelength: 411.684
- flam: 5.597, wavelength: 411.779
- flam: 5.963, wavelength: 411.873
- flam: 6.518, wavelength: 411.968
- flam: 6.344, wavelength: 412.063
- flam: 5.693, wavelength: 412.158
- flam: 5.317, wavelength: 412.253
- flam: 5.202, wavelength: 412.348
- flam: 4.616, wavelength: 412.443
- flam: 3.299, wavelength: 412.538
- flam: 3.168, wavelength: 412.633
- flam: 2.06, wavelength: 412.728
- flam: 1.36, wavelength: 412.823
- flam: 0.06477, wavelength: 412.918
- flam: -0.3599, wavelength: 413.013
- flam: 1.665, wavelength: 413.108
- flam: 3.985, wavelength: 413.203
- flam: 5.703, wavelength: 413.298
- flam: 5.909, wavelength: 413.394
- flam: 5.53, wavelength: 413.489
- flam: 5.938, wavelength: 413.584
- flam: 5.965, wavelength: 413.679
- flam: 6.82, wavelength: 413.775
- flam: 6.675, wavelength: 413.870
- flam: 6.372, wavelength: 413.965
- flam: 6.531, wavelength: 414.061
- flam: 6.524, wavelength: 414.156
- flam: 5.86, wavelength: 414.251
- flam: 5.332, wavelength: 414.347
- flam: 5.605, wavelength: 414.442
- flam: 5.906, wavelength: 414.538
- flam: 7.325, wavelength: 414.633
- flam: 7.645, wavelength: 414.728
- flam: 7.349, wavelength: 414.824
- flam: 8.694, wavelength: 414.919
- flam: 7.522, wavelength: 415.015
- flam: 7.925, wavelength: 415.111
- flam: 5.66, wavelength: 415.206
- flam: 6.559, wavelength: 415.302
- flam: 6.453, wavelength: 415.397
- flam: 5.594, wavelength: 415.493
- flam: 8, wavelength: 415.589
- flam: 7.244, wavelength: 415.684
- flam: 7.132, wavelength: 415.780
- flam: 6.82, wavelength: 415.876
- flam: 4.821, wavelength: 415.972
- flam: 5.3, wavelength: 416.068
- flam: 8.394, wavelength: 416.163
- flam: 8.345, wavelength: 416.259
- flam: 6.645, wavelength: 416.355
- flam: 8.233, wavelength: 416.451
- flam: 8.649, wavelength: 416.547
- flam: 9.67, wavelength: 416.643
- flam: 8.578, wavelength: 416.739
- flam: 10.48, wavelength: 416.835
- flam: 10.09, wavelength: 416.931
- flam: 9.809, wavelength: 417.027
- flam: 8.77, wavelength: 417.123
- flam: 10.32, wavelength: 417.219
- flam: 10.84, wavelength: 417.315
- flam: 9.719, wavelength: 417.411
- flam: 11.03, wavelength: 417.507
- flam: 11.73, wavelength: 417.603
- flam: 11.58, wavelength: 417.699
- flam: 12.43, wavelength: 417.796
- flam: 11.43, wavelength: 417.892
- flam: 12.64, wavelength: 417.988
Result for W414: 0.61 nm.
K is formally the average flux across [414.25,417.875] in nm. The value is 8.17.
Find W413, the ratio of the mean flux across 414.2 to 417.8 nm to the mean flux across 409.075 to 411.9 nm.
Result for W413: 1.81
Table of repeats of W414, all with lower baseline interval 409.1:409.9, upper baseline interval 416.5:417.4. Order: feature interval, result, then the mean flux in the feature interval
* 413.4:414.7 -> 0.25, 6.2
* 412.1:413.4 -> 0.65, 3.35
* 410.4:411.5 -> 0.26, 4.26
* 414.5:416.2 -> 0.33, 6.91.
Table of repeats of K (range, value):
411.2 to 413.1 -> 3.95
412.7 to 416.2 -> 5.74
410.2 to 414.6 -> 4.68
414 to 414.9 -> 6.53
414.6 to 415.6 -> 7.12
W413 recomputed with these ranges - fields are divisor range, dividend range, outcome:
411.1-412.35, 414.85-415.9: 1.45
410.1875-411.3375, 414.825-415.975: 1.68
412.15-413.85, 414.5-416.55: 1.77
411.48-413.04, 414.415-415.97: 1.65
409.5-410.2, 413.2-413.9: 1.52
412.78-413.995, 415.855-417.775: 2.13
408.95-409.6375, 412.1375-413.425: 0.67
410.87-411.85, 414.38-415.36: 1.58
